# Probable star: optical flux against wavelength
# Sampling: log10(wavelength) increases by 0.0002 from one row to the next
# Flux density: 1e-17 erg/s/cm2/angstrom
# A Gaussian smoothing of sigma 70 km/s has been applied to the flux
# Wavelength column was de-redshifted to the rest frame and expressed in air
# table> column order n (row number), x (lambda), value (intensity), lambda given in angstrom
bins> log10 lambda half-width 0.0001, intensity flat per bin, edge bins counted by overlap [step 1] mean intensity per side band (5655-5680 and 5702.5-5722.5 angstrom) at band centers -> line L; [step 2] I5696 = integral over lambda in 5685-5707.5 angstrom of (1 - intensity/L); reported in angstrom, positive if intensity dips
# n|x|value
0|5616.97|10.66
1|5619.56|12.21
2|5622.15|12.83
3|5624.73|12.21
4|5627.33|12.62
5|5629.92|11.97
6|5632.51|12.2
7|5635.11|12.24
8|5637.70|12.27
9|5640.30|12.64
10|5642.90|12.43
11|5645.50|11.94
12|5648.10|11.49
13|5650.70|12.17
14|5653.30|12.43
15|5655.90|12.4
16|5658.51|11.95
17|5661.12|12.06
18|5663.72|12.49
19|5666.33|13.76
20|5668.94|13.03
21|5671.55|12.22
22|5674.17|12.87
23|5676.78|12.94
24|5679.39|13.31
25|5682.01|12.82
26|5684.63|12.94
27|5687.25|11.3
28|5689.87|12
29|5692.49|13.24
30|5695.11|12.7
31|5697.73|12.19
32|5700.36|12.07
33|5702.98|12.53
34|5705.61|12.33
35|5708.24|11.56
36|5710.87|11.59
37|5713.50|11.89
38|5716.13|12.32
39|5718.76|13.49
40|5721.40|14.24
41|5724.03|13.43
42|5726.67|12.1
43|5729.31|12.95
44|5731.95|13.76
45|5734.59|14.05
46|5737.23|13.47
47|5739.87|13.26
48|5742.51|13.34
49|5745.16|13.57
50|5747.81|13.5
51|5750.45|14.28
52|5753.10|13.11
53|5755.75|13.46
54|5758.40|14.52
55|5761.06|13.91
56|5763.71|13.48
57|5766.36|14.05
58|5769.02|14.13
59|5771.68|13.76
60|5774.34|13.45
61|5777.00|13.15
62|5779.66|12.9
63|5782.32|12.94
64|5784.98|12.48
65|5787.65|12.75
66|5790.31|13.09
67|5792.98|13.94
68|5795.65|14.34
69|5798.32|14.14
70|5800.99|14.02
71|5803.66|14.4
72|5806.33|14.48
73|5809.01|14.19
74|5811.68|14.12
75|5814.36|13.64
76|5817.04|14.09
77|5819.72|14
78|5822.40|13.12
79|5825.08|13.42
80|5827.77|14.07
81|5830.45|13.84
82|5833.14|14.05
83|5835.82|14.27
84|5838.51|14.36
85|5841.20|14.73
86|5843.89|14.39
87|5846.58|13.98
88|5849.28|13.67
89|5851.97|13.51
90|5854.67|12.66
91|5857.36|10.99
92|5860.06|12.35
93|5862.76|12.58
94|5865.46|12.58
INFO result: 0.44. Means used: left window 12.7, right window 12.5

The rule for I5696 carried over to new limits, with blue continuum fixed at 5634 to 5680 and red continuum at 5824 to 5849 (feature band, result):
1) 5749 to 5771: -0.7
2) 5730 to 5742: -0.4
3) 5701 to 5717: 1.1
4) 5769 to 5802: 0.5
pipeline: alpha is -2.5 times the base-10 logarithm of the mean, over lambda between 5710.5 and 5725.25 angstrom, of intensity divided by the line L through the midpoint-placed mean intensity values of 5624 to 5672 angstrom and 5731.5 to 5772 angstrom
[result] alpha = 0.03 mag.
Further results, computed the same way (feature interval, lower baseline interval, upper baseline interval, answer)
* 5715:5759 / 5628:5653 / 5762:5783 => -0.024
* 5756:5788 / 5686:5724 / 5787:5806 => 0.001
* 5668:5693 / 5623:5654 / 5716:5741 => 0.009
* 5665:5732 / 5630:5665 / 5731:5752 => 0.028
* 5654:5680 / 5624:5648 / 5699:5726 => -0.028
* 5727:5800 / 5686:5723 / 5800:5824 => -0.021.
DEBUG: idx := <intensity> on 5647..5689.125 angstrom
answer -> 12.5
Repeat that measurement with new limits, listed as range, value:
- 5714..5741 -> 13.3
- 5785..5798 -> 13.5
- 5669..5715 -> 12.4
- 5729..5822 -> 13.7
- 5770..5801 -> 13.4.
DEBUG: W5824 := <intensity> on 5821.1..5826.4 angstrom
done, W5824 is 13.3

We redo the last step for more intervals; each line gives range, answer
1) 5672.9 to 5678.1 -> 12.9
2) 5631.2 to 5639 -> 12.2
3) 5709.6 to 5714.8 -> 11.7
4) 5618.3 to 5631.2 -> 12.4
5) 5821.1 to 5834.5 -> 13.7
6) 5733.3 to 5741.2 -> 13.6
